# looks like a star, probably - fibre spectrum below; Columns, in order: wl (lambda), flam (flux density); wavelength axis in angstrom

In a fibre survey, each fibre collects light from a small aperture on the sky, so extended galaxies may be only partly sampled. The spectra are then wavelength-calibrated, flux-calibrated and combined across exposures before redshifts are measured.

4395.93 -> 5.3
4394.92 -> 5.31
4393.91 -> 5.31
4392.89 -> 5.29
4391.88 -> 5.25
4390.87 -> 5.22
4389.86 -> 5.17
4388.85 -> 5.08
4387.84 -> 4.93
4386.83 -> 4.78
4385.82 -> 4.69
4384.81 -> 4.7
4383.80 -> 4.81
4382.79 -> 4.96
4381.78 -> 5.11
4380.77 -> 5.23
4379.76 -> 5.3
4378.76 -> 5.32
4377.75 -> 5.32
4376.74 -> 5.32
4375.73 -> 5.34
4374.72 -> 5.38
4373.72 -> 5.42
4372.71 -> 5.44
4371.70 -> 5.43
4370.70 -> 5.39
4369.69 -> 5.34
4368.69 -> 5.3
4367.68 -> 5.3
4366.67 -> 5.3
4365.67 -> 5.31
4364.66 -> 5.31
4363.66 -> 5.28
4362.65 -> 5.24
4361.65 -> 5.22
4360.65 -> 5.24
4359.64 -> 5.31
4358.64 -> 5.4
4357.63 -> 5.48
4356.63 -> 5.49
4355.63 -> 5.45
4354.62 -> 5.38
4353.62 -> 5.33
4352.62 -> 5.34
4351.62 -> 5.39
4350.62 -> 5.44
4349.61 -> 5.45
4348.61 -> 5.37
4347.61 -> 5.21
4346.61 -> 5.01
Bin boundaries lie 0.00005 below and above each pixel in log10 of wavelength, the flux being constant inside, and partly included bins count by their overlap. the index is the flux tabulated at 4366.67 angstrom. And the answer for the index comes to 5.3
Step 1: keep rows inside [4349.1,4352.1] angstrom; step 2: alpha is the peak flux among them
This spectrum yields 5.45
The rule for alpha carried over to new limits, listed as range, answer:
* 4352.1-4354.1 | 5.34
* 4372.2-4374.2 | 5.44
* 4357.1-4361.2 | 5.48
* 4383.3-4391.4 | 5.22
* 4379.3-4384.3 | 5.3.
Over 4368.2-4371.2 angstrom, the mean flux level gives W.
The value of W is 5.35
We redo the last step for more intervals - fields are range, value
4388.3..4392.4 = 5.18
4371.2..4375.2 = 5.42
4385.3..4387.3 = 4.73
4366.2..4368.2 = 5.28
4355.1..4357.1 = 5.46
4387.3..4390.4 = 5.06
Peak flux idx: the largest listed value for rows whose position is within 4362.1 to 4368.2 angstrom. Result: 5.31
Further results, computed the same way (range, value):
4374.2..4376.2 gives 5.38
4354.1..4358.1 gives 5.49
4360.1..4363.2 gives 5.24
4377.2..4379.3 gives 5.32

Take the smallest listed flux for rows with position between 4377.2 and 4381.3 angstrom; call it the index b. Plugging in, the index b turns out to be 5.23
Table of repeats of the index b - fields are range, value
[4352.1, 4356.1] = 5.33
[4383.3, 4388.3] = 4.69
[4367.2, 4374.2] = 5.3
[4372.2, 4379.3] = 5.32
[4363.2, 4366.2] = 5.28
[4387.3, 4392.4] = 4.93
